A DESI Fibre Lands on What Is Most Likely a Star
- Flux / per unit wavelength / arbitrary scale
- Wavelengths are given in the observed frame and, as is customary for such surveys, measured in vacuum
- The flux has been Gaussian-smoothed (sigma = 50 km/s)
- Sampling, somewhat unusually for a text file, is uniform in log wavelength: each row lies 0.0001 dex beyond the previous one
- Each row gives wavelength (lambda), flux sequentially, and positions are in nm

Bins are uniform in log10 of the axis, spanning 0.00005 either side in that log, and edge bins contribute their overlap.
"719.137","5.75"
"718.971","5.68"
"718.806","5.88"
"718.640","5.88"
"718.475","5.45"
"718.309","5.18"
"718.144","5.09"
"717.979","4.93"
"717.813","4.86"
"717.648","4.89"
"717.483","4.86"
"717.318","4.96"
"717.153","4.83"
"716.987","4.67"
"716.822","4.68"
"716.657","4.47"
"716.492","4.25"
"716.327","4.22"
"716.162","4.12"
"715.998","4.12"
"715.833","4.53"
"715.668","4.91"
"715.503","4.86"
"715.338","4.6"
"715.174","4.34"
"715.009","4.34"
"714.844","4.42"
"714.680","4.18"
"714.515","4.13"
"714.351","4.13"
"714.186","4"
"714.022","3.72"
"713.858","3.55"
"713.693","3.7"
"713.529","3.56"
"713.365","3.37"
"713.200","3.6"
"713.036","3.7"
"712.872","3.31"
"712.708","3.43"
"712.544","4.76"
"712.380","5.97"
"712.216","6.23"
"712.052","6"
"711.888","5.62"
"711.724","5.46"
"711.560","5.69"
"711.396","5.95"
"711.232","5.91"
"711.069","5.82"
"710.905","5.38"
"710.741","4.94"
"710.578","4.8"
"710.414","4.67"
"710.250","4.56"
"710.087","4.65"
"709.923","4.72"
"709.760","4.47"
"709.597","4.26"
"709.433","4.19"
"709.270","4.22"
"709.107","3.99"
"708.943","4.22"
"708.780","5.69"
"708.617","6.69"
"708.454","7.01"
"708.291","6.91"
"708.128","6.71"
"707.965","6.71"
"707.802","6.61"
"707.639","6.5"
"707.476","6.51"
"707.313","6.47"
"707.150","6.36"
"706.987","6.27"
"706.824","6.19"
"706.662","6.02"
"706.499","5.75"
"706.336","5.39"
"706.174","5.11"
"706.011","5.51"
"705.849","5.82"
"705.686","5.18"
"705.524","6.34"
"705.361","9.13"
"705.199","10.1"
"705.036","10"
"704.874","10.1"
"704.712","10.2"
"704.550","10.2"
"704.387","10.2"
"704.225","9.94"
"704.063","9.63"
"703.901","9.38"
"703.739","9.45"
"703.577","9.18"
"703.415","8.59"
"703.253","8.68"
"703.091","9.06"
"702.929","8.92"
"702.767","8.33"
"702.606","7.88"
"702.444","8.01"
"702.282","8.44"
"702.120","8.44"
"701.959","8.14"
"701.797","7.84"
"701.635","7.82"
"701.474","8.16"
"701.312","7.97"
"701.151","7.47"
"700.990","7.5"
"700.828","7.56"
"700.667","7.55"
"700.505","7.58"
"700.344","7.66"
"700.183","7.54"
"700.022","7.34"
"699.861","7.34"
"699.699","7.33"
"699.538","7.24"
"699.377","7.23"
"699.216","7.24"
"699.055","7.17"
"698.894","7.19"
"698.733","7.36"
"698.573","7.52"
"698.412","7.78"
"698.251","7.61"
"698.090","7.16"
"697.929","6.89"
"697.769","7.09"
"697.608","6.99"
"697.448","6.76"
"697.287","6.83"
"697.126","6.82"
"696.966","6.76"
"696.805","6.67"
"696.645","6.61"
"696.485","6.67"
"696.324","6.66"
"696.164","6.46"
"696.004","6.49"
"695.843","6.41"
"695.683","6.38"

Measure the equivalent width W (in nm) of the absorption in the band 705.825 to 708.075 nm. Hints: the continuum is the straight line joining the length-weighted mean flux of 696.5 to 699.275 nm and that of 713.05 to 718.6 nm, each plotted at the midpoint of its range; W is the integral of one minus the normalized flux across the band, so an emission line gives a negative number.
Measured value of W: -0.15 nm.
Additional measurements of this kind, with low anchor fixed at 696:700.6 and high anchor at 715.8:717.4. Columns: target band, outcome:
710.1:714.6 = 0.39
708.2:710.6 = 0.22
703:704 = -0.42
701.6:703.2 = -0.44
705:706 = -0.23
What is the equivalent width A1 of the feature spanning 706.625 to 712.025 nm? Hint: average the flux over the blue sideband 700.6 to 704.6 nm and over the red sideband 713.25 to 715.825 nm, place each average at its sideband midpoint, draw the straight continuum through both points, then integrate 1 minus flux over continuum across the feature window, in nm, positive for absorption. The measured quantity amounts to 0.42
